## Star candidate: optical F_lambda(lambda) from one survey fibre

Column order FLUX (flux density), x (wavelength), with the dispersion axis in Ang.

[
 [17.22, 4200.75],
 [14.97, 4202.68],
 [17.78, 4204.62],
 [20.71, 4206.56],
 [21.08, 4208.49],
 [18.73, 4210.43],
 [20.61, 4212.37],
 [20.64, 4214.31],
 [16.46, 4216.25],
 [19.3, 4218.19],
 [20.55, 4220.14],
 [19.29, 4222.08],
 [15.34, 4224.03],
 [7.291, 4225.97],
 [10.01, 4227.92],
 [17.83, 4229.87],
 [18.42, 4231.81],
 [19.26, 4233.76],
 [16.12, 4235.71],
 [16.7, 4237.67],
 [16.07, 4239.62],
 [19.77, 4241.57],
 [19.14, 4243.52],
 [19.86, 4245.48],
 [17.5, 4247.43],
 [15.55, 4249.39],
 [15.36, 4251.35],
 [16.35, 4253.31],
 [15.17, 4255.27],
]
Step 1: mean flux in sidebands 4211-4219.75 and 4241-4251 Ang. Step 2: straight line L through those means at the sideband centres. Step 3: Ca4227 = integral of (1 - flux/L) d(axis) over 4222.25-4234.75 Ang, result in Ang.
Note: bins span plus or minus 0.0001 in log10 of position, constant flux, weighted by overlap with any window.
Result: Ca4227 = 2.5 Ang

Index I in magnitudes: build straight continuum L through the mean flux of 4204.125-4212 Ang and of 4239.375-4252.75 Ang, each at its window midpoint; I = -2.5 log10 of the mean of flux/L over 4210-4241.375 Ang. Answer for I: 0.10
